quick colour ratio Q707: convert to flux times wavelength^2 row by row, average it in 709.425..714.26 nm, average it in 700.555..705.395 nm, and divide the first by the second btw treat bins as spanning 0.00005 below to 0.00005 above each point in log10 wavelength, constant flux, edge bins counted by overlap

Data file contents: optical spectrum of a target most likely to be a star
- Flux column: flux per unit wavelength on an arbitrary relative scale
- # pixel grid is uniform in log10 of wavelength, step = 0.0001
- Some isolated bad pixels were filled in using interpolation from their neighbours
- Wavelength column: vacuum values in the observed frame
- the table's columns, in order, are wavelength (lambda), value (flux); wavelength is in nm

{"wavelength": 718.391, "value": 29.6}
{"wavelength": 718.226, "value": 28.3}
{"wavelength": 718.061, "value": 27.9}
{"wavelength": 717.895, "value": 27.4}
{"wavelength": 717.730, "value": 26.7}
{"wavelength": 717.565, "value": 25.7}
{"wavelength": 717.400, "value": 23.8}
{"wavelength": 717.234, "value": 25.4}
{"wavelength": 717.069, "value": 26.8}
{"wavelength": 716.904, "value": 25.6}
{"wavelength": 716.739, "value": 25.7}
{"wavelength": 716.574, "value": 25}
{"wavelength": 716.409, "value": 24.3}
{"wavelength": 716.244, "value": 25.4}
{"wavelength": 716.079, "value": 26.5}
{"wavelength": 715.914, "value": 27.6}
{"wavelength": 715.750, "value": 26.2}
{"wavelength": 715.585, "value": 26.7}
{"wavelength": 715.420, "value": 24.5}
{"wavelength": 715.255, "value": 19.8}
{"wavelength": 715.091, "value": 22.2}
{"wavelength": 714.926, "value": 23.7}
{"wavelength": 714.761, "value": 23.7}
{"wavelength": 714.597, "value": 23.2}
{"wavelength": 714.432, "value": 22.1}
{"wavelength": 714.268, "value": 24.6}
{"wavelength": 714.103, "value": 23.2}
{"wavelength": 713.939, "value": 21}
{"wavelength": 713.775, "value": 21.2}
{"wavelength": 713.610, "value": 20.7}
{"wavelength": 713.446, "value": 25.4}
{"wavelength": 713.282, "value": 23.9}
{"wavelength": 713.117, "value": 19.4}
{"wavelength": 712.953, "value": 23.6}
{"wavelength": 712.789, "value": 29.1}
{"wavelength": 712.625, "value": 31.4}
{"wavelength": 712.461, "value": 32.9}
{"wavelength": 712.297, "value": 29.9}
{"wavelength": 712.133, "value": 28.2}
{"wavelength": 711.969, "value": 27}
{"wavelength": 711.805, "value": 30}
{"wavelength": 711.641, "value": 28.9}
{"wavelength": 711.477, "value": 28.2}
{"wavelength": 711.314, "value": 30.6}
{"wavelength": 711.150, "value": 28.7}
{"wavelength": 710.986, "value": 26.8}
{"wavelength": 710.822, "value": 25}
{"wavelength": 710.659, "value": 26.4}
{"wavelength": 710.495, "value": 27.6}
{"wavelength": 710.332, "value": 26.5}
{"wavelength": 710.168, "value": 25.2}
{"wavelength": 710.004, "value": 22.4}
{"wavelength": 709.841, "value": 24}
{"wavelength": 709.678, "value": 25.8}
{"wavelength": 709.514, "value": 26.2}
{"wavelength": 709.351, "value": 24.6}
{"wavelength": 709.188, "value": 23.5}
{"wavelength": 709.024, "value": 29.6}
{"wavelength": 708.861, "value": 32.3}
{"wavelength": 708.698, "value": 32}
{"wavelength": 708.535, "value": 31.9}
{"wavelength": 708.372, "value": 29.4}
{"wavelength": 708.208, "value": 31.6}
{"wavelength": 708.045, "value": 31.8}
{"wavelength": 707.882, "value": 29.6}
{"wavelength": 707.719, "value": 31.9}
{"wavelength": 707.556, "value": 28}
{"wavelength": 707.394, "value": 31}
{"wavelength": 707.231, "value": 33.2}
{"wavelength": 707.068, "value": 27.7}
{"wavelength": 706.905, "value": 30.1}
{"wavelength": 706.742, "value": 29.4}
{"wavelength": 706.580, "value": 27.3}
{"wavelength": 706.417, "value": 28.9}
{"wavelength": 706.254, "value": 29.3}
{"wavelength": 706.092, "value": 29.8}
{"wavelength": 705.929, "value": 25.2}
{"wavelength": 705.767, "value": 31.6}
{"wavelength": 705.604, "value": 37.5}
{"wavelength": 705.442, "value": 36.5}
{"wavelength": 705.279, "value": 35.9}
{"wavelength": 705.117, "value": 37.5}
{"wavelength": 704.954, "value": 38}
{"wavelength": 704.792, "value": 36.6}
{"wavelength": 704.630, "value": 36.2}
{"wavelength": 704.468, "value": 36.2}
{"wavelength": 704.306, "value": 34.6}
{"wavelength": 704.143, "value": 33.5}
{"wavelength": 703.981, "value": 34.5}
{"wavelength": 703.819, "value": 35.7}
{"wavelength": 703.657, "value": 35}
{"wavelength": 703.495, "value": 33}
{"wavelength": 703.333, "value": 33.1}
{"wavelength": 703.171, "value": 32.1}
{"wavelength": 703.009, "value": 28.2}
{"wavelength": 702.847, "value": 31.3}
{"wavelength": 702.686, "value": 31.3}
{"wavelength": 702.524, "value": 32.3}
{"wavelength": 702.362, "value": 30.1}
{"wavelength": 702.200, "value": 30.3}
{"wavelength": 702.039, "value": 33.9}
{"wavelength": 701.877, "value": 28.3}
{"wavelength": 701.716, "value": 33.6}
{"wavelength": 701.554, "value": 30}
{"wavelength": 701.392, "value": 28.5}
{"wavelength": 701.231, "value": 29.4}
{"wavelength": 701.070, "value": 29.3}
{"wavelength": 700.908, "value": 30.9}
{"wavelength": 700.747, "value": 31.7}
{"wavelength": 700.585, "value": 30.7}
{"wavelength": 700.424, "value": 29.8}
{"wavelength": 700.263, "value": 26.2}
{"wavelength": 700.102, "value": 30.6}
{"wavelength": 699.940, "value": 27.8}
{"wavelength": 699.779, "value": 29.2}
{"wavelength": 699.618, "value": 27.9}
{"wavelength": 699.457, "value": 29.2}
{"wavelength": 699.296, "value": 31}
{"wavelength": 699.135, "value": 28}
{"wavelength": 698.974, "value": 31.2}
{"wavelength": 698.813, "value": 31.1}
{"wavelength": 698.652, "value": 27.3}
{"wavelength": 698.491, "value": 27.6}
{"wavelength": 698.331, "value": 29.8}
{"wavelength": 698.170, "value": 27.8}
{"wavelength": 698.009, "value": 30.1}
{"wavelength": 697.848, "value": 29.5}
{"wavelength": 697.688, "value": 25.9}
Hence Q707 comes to 0.82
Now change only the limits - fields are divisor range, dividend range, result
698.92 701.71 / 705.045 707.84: 1.07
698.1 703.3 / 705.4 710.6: 0.99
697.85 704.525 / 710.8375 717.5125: 0.86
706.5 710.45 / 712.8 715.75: 0.82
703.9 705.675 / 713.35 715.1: 0.65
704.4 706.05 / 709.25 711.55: 0.76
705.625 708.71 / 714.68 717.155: 0.85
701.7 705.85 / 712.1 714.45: 0.76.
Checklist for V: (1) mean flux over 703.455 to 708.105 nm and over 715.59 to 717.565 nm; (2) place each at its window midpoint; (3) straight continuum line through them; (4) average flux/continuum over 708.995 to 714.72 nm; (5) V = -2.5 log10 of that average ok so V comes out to 0.11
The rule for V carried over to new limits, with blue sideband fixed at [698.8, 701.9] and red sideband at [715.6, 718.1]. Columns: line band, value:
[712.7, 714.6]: 0.16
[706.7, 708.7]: -0.09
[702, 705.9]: -0.17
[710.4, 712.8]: -0.06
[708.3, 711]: 0.02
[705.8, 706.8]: 0.00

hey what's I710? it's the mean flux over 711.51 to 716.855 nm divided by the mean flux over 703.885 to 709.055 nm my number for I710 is 0.78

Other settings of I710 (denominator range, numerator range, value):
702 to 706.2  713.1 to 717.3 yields 0.72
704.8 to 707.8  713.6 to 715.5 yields 0.71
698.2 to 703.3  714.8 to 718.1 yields 0.84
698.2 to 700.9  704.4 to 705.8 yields 1.24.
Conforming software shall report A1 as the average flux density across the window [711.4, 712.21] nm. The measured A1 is 28.4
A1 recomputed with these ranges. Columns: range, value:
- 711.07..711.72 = 29.1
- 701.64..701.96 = 30.9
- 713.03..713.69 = 22.4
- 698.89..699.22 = 29.6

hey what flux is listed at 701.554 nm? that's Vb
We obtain 30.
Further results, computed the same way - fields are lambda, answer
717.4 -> 23.8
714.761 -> 23.7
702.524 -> 32.3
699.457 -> 29.2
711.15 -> 28.7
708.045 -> 31.8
